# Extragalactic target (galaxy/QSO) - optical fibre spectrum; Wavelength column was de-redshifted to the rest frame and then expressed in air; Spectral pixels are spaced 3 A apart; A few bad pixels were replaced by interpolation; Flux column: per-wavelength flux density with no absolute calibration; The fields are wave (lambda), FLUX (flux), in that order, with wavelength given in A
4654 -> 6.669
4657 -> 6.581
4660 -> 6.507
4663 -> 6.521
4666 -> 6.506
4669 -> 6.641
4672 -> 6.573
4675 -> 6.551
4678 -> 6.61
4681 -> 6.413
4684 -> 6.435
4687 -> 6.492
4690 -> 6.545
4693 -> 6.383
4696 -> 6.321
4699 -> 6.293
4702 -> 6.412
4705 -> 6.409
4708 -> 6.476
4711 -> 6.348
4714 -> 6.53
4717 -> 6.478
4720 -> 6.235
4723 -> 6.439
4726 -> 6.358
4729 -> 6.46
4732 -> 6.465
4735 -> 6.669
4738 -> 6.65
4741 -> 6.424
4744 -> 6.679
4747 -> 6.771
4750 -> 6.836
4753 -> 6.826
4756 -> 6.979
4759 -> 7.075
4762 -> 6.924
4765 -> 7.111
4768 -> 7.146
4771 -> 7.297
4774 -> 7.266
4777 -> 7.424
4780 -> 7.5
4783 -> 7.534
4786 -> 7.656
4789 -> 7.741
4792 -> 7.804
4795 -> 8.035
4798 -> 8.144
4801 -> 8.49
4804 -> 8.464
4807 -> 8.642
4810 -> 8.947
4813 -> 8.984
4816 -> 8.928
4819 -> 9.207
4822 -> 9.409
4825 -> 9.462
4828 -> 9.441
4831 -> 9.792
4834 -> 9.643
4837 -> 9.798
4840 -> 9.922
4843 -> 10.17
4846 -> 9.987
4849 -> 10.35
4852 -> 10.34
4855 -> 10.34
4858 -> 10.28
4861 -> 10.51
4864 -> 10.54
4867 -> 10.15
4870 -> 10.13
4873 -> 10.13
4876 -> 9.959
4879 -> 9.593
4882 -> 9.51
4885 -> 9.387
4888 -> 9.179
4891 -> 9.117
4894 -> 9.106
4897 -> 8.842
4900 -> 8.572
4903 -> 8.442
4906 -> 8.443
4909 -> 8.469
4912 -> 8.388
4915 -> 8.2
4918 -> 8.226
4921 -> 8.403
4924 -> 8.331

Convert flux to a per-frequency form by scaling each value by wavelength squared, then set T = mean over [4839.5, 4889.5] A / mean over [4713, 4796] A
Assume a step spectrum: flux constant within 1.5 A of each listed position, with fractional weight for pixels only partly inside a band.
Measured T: 1.50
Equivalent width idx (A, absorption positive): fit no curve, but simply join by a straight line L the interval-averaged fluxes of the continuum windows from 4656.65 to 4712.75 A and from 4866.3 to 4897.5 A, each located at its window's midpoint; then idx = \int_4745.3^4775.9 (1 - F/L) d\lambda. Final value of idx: 2.54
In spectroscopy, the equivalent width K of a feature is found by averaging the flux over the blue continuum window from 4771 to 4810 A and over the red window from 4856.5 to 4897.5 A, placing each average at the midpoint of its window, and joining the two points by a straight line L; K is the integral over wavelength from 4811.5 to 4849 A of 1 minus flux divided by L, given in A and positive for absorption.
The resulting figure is -3.5 A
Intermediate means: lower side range 7.91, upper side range 9.77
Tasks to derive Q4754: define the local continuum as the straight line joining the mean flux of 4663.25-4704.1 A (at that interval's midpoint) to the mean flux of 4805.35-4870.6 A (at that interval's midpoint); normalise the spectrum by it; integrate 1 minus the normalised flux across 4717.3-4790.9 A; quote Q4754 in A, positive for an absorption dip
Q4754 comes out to 9.64 A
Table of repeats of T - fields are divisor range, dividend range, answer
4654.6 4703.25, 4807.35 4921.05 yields 1.57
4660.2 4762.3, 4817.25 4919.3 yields 1.55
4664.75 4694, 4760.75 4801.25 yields 1.21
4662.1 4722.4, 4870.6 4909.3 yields 1.54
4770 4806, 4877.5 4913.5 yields 1.20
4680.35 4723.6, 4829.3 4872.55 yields 1.68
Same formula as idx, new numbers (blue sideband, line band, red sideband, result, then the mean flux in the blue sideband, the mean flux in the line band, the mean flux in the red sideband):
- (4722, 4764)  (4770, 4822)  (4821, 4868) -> 1.7 A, 6.69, 8.17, 10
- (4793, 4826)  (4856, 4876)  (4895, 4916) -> -3.8 A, 8.77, 10.3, 8.5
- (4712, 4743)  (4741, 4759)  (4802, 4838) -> 0.8 A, 6.47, 6.81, 9.21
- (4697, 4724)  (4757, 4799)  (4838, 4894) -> 2.6 A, 6.4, 7.46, 9.95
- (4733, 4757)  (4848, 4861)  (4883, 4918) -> -3.5 A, 6.72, 10.3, 8.73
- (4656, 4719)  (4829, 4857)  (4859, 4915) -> -4.3 A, 6.47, 10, 9.34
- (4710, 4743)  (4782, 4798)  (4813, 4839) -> 1.1 A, 6.46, 7.8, 9.44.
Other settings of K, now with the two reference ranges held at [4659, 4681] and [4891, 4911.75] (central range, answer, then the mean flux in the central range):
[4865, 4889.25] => -3.8 A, 9.78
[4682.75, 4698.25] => 0.7 A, 6.43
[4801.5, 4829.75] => -4.1 A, 9.04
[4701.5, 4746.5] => 3.6 A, 6.48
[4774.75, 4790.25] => 0.1 A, 7.55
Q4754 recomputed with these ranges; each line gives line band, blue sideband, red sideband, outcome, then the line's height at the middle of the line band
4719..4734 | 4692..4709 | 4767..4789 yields 0.7 A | 6.73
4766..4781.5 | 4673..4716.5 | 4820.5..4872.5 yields 1.8 A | 8.31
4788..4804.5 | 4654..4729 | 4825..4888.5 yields 1.1 A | 8.68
